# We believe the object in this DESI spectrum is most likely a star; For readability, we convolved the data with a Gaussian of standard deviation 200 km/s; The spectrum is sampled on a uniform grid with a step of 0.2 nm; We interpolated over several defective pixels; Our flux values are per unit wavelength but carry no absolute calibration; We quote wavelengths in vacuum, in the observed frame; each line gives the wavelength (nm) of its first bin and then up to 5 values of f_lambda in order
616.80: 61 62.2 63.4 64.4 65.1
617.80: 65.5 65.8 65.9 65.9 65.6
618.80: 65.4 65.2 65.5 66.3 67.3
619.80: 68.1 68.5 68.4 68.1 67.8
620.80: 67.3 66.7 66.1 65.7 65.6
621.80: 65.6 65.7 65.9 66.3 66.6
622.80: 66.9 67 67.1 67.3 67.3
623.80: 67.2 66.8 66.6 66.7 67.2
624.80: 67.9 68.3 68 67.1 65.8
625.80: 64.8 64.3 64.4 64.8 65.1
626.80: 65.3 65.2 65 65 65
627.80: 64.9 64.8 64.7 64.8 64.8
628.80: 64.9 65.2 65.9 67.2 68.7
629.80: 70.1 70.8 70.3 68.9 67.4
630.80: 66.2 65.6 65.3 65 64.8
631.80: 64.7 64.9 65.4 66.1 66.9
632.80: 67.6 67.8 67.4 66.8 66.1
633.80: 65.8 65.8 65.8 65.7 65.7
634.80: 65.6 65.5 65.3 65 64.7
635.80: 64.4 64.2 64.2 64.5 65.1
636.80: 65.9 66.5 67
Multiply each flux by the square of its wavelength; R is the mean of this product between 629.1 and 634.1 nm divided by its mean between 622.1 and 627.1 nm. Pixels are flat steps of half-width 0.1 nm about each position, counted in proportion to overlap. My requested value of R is 1.0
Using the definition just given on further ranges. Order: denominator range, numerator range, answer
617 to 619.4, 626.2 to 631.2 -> 1.05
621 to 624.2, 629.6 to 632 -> 1.04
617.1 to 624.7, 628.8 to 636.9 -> 1.04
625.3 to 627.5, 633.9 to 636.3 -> 1.03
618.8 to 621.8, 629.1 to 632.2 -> 1.04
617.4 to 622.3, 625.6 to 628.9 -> 1.00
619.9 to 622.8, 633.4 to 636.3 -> 1.02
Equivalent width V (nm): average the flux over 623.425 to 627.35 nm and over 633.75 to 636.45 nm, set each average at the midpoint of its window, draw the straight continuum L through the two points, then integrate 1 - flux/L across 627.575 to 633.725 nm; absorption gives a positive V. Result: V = -0.07 nm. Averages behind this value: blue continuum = 66.2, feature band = 66.4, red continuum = 65.2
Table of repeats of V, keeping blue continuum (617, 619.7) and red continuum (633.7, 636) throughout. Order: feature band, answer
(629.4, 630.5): -0.07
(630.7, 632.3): 0.00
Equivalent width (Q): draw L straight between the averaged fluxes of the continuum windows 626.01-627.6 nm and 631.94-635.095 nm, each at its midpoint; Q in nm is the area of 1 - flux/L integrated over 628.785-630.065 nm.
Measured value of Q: -0.04 nm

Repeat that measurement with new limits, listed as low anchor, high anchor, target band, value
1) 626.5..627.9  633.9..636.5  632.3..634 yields -0.04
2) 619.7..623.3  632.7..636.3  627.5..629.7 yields 0.02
